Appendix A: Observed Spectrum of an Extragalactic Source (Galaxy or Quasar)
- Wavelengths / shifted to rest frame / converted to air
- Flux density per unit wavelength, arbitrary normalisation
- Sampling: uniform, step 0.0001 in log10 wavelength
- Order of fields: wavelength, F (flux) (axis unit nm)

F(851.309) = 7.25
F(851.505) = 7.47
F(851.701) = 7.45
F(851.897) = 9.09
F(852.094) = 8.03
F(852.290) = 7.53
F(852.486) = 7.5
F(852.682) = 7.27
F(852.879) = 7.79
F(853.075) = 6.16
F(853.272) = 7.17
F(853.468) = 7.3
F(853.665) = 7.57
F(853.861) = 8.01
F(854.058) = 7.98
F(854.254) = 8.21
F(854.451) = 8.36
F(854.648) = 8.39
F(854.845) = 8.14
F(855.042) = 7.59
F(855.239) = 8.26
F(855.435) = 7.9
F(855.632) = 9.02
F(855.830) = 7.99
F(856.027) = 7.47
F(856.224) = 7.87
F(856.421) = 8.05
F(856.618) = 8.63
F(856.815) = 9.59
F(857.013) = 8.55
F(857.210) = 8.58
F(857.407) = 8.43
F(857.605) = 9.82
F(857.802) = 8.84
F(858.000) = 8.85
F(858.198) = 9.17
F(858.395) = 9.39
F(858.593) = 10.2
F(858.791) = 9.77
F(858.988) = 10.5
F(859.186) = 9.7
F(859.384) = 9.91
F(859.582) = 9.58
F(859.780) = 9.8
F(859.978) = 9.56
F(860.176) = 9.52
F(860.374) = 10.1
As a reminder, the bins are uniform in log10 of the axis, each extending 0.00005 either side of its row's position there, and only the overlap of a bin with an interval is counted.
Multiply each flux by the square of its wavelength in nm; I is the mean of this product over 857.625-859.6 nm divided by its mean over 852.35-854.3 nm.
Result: 1.30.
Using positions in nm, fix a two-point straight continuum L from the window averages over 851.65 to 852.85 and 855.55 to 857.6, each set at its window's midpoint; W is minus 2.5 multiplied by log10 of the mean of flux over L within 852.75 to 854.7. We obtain 0.05 mag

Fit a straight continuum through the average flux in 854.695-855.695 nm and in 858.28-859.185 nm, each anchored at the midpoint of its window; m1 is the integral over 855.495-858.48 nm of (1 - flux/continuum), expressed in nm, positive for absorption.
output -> 0.13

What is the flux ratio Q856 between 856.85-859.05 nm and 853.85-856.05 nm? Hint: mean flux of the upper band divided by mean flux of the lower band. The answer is 1.1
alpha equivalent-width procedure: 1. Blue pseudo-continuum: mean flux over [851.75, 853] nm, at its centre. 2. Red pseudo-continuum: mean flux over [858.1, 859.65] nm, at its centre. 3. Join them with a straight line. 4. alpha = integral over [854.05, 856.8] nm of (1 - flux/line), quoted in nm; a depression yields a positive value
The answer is 0.17 nm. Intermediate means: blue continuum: 7.82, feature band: 8.18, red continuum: 9.78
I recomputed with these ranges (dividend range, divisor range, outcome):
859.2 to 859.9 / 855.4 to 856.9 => 1.18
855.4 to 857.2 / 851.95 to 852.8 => 1.10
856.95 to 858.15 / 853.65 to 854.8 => 1.10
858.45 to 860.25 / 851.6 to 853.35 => 1.32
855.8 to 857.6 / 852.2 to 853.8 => 1.17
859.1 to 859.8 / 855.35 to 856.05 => 1.20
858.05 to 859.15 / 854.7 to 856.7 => 1.21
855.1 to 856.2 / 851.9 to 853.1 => 1.07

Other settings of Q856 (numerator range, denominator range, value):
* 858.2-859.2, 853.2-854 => 1.31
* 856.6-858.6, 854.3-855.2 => 1.12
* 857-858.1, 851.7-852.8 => 1.13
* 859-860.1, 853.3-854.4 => 1.25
